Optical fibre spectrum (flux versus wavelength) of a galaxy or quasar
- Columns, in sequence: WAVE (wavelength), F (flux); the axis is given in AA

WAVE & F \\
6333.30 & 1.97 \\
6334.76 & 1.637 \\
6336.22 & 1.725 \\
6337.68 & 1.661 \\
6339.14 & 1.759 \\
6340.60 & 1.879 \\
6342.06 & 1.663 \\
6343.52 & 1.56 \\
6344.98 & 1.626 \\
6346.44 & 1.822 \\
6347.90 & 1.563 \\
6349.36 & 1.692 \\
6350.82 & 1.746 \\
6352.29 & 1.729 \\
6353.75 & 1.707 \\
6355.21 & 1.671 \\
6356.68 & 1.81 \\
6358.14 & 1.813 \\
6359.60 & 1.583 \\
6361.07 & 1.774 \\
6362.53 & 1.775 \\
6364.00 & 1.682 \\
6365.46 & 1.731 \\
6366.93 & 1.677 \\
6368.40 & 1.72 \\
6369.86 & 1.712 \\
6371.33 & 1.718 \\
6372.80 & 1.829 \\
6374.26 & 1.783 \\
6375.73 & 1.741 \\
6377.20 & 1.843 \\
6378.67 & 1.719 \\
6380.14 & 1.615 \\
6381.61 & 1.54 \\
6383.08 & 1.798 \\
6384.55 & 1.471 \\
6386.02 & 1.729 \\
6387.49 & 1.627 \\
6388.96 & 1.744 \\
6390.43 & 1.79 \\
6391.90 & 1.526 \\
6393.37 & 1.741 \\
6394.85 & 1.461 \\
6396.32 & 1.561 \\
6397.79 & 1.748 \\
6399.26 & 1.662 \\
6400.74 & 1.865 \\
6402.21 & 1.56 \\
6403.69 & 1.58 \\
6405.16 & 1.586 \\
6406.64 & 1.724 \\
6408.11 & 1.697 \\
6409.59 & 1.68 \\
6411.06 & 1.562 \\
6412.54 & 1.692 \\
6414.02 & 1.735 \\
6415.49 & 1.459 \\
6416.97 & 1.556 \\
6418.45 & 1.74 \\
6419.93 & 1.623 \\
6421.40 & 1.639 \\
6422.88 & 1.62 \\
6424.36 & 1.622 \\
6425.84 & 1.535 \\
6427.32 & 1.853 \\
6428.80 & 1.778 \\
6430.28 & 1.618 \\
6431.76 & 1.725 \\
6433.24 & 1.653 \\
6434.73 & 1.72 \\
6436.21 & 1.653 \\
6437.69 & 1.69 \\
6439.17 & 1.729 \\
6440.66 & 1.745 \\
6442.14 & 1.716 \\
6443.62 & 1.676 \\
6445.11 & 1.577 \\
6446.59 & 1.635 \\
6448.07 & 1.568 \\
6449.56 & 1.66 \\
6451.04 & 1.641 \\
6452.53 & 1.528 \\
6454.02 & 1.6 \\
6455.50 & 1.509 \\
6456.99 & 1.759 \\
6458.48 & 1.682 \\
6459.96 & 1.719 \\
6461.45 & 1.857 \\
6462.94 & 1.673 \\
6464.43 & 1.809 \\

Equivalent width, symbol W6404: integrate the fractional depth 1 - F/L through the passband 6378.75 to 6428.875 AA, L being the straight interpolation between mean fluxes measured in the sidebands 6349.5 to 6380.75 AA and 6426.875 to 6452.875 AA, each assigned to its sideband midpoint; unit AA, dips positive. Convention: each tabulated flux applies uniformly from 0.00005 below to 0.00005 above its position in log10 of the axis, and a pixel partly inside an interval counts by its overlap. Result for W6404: 1.6 AA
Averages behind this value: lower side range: 1.73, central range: 1.65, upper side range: 1.68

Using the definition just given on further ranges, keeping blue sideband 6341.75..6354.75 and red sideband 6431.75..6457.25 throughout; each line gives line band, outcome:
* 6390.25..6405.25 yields 0.22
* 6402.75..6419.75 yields 0.25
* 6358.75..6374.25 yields -0.46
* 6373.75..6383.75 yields -0.28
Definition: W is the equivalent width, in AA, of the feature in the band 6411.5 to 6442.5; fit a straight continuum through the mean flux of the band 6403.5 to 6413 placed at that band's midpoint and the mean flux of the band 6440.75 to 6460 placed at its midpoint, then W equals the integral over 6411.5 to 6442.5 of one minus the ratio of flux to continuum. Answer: -0.5 AA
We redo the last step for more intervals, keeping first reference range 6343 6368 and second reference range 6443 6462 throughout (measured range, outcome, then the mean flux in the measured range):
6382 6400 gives 0.3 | 1.65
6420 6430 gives 0.0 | 1.67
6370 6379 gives -0.4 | 1.77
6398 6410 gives 0.0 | 1.67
